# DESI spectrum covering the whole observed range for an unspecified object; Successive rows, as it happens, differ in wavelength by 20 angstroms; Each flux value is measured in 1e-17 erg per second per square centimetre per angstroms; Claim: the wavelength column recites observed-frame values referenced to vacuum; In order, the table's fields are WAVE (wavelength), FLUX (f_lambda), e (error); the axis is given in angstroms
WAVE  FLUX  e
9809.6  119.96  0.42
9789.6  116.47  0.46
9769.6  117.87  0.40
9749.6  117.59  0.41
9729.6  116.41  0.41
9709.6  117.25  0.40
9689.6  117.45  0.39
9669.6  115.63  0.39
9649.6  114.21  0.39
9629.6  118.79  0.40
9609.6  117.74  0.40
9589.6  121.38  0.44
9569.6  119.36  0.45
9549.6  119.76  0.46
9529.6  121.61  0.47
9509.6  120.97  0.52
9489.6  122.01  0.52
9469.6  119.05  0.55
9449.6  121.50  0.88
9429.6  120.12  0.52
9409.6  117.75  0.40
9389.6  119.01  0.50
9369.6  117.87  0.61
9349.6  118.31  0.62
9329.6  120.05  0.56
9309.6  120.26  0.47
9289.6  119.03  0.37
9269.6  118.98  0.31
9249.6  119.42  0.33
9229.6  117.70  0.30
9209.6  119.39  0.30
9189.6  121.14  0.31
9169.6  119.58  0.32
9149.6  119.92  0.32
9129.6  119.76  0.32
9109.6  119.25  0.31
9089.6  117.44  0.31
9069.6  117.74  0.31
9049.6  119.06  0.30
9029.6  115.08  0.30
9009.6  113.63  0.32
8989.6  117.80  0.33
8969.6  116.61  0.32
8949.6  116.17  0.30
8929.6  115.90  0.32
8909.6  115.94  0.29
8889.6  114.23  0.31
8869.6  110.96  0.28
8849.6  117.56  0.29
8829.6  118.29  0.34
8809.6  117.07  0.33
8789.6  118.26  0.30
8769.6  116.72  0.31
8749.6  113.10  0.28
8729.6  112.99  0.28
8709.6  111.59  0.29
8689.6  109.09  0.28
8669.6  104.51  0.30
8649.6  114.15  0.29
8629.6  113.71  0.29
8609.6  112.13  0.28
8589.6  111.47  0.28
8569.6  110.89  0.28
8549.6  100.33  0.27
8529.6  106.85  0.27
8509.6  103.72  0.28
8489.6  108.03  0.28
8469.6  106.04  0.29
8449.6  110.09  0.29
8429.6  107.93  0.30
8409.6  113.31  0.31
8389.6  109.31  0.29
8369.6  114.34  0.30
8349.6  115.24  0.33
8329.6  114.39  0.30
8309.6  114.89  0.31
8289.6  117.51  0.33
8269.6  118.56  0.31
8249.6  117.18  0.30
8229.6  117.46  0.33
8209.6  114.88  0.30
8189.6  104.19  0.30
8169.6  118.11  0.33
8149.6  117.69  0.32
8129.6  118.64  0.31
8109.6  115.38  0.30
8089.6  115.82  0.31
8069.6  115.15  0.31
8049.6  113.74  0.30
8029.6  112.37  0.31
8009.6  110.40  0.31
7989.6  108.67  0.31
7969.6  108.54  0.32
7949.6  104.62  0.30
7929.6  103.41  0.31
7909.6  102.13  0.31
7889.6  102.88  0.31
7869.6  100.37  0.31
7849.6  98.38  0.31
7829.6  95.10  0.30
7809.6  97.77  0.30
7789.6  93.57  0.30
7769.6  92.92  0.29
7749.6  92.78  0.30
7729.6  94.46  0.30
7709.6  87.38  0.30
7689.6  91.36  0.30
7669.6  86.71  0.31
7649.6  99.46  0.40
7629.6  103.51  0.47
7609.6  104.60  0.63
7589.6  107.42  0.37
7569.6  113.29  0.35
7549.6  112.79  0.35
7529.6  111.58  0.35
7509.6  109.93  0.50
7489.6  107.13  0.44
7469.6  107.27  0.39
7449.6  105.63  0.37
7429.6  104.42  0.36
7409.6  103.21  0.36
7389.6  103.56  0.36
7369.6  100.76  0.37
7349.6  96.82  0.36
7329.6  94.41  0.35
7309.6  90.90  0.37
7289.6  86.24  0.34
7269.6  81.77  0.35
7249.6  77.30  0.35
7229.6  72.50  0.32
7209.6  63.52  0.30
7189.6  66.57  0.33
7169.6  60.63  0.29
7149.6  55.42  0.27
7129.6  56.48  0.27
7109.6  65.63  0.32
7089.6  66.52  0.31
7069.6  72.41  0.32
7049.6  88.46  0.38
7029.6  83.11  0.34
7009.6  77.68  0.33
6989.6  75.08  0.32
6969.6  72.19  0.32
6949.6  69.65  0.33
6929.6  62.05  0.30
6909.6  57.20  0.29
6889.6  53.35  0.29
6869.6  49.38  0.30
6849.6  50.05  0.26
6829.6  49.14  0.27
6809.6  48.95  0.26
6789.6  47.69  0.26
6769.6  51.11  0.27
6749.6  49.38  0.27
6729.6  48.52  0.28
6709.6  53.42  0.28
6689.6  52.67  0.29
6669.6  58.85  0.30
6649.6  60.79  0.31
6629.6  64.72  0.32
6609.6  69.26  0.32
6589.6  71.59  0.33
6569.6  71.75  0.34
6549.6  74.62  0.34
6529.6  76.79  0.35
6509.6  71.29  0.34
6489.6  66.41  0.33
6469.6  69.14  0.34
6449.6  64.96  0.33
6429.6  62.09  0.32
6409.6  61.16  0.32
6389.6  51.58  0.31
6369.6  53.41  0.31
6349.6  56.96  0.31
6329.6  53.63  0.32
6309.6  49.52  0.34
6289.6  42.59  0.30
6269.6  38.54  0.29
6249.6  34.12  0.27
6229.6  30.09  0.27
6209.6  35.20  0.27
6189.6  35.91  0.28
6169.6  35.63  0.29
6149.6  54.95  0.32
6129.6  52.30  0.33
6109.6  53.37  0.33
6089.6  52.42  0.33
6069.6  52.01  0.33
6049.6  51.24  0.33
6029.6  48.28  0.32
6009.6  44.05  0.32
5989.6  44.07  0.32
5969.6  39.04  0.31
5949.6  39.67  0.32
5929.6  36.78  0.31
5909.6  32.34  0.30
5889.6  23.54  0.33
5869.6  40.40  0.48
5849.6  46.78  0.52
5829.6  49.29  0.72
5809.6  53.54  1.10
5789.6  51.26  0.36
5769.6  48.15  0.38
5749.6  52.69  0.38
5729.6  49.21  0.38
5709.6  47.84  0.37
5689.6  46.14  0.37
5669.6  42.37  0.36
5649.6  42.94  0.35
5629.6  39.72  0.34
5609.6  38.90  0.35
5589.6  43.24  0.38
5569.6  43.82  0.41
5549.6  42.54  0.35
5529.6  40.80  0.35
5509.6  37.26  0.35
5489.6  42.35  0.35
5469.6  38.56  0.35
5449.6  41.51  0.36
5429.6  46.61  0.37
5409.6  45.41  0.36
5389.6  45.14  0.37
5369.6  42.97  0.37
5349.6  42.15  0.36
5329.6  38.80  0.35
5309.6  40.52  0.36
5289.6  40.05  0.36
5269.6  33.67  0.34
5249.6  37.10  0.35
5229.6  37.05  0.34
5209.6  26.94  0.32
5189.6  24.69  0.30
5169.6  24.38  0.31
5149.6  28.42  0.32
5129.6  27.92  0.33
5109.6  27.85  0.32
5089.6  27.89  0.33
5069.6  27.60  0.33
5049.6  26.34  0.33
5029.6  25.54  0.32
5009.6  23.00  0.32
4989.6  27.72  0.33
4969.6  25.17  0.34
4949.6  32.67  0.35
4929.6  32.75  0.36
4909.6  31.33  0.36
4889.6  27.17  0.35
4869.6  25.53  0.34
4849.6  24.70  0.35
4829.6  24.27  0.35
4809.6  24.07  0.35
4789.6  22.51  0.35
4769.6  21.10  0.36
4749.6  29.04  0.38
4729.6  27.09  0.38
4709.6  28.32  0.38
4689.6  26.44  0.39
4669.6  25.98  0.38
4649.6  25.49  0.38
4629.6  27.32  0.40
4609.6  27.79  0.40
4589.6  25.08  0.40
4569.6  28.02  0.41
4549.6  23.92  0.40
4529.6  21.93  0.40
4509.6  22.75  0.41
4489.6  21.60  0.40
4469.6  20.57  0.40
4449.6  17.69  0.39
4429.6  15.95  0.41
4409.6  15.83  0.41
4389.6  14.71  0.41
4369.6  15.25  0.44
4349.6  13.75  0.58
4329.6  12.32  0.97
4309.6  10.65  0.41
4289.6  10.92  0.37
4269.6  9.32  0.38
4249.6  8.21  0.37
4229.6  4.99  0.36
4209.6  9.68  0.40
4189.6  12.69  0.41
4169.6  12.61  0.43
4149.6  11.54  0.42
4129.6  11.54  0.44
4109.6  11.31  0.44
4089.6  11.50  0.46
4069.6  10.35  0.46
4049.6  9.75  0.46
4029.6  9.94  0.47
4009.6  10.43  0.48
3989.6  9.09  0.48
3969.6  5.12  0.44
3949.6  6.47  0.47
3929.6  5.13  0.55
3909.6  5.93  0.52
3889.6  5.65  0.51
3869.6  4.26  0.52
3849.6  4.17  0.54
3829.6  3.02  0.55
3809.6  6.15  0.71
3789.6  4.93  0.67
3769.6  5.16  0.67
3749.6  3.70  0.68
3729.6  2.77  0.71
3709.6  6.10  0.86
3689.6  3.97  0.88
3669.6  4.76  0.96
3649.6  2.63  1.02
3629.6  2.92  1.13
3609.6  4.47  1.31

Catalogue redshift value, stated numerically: 0.000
